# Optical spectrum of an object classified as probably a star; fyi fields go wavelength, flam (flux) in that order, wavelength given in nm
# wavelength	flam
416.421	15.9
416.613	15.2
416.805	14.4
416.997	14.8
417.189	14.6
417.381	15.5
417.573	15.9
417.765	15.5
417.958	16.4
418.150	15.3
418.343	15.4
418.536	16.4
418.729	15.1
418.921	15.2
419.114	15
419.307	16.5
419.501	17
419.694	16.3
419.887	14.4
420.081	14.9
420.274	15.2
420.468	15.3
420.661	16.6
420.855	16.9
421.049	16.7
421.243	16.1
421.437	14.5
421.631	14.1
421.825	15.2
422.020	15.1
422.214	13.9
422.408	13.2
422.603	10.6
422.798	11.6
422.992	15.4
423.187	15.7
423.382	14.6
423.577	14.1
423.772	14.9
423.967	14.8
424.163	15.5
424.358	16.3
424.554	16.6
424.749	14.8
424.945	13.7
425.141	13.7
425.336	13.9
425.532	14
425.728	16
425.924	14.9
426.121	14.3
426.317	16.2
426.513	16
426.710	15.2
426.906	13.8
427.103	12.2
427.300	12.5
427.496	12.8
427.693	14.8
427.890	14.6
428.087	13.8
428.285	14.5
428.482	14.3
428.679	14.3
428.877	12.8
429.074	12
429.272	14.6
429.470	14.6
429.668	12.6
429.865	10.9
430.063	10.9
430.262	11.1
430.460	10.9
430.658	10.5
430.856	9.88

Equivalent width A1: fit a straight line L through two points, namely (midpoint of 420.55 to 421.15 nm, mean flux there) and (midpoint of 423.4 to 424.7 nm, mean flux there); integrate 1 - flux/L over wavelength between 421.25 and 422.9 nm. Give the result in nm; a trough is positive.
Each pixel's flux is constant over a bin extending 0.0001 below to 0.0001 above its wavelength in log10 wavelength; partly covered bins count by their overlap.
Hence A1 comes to 0.26 nm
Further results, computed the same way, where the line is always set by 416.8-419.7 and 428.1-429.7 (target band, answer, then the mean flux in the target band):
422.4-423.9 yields 0.094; 13.8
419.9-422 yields -0.050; 15.5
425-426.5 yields -0.049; 14.8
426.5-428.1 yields 0.019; 13.9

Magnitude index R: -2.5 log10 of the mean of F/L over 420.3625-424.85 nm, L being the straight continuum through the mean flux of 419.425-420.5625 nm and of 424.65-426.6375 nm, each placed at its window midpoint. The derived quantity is 0.019 mag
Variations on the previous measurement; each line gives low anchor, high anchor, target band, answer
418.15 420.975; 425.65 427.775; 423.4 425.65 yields 0.00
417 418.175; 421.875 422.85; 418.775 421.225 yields -0.11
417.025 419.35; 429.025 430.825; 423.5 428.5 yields -0.11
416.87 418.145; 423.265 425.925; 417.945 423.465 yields 0.00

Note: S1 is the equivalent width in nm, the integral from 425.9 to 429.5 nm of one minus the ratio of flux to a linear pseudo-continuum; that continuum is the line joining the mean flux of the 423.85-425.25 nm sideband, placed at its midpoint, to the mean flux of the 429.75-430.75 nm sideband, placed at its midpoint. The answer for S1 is -0.38 nm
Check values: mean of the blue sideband 15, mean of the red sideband 10.9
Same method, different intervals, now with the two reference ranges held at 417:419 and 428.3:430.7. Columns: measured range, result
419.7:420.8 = -0.04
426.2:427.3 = -0.10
